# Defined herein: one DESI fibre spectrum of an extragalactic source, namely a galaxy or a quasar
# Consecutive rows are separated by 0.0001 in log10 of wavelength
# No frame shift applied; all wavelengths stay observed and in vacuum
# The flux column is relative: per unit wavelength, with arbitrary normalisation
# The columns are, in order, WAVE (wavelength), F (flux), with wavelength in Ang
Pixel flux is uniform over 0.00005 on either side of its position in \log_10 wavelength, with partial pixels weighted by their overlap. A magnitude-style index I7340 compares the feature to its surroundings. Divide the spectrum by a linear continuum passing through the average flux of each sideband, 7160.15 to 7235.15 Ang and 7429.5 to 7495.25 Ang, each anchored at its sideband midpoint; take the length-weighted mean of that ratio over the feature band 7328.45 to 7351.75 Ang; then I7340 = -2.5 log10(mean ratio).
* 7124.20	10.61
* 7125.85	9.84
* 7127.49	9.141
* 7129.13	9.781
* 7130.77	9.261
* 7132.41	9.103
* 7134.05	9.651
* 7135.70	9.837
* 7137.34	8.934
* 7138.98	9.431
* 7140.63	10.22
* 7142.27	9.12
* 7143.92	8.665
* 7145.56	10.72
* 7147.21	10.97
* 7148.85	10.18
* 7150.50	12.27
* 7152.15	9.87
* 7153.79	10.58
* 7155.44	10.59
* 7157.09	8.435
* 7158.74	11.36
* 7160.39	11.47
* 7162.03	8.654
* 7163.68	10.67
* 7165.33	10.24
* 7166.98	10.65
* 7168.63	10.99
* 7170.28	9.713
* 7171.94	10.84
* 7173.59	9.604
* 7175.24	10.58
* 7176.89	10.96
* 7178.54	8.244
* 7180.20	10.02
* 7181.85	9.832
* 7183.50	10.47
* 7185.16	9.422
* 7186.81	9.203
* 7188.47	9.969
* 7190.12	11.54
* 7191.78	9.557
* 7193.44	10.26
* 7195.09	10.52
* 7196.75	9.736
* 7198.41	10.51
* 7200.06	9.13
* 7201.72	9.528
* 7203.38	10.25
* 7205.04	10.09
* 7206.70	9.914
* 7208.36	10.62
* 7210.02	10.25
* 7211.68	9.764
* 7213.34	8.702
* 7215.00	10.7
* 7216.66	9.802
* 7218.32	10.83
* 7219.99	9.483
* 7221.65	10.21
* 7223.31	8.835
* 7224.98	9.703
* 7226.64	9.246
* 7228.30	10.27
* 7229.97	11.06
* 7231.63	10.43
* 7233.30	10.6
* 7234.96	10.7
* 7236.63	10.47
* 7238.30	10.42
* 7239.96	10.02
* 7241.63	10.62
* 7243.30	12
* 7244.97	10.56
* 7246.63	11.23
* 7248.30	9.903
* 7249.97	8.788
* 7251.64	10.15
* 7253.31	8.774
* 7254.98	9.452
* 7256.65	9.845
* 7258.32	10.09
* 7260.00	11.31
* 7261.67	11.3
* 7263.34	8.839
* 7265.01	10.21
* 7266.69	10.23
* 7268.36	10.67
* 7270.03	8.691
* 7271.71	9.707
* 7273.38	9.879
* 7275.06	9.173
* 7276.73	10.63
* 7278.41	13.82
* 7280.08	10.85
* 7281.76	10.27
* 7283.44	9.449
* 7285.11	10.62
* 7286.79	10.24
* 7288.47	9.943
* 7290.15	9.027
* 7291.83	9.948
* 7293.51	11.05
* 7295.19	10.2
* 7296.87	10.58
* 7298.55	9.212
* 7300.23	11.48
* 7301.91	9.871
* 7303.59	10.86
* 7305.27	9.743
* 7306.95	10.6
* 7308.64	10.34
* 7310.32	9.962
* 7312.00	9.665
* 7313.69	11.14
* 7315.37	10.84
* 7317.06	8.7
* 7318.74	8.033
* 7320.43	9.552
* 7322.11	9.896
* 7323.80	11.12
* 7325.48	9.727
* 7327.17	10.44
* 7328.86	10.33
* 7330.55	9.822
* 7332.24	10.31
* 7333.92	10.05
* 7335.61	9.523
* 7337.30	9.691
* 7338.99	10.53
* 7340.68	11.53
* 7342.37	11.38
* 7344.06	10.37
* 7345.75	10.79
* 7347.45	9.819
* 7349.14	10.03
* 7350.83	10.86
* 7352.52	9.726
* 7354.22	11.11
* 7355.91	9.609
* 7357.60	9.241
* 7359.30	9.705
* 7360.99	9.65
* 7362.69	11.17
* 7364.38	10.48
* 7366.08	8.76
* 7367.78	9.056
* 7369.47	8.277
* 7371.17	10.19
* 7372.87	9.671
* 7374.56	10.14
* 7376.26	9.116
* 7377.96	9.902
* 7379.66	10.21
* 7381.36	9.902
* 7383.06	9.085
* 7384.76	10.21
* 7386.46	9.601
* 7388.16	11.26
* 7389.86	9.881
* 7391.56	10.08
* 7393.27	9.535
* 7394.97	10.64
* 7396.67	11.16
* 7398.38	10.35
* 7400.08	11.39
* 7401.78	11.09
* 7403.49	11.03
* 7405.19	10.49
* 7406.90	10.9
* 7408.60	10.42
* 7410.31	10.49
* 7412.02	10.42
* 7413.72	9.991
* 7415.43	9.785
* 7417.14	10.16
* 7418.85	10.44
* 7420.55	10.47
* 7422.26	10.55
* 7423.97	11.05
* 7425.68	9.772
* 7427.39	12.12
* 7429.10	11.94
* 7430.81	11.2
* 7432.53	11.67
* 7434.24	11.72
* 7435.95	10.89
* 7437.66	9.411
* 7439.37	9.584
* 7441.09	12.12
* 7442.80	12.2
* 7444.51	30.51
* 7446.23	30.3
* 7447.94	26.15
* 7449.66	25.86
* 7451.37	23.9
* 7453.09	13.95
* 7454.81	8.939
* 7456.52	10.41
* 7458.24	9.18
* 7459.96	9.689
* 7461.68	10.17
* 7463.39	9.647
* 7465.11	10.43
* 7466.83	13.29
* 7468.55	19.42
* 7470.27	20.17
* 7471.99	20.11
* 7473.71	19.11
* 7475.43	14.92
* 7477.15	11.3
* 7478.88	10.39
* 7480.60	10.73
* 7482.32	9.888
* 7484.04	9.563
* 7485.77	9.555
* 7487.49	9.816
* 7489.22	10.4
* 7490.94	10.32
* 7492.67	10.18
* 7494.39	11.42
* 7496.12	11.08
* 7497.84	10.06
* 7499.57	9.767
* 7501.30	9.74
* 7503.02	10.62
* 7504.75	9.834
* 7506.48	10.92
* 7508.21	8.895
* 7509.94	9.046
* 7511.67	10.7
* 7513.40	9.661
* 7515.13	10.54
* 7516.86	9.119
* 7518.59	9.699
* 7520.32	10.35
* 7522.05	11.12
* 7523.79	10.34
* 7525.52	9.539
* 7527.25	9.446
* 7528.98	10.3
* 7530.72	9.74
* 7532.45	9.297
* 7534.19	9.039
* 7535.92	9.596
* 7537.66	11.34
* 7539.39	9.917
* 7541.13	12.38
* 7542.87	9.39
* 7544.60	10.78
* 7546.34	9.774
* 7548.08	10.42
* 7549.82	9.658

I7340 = 0.17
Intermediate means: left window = 10.1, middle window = 10.4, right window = 13.9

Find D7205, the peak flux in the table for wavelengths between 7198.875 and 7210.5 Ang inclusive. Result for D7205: 10.62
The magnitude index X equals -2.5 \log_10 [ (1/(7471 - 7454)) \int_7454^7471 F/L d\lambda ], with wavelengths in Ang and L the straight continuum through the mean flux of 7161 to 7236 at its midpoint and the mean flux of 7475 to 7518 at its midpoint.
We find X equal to -0.178 mag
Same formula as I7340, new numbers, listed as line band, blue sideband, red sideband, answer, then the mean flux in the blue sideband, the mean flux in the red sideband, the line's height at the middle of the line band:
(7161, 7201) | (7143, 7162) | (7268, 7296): 0.03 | 10.4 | 10.2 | 10.4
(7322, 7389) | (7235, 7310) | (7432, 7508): 0.15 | 10.3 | 13.4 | 11.6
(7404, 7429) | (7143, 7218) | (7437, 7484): 0.34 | 10.1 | 15.2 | 14.4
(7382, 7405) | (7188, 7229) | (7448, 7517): 0.11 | 9.98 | 12.3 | 11.5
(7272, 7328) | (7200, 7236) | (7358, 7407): -0.02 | 10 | 10.1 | 10.1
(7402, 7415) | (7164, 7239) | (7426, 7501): 0.21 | 10.1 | 13.5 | 12.8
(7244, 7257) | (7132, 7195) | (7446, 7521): 0.09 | 10.1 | 12.6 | 10.8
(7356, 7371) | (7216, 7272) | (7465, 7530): 0.12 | 10.1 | 11.4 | 10.7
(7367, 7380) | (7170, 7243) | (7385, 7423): 0.09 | 10.1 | 10.5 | 10.4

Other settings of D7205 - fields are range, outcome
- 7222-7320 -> 13.82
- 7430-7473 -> 30.51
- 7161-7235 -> 11.54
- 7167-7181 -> 10.99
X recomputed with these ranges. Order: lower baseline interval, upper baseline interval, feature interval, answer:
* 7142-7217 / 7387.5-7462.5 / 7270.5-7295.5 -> 0.087 mag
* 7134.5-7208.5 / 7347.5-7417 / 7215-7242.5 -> -0.010 mag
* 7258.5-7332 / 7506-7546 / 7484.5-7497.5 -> -0.031 mag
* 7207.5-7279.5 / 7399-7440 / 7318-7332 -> 0.058 mag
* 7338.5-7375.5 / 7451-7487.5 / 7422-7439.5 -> 0.089 mag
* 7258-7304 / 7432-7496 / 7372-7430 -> 0.217 mag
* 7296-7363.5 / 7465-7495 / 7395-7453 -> -0.115 mag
